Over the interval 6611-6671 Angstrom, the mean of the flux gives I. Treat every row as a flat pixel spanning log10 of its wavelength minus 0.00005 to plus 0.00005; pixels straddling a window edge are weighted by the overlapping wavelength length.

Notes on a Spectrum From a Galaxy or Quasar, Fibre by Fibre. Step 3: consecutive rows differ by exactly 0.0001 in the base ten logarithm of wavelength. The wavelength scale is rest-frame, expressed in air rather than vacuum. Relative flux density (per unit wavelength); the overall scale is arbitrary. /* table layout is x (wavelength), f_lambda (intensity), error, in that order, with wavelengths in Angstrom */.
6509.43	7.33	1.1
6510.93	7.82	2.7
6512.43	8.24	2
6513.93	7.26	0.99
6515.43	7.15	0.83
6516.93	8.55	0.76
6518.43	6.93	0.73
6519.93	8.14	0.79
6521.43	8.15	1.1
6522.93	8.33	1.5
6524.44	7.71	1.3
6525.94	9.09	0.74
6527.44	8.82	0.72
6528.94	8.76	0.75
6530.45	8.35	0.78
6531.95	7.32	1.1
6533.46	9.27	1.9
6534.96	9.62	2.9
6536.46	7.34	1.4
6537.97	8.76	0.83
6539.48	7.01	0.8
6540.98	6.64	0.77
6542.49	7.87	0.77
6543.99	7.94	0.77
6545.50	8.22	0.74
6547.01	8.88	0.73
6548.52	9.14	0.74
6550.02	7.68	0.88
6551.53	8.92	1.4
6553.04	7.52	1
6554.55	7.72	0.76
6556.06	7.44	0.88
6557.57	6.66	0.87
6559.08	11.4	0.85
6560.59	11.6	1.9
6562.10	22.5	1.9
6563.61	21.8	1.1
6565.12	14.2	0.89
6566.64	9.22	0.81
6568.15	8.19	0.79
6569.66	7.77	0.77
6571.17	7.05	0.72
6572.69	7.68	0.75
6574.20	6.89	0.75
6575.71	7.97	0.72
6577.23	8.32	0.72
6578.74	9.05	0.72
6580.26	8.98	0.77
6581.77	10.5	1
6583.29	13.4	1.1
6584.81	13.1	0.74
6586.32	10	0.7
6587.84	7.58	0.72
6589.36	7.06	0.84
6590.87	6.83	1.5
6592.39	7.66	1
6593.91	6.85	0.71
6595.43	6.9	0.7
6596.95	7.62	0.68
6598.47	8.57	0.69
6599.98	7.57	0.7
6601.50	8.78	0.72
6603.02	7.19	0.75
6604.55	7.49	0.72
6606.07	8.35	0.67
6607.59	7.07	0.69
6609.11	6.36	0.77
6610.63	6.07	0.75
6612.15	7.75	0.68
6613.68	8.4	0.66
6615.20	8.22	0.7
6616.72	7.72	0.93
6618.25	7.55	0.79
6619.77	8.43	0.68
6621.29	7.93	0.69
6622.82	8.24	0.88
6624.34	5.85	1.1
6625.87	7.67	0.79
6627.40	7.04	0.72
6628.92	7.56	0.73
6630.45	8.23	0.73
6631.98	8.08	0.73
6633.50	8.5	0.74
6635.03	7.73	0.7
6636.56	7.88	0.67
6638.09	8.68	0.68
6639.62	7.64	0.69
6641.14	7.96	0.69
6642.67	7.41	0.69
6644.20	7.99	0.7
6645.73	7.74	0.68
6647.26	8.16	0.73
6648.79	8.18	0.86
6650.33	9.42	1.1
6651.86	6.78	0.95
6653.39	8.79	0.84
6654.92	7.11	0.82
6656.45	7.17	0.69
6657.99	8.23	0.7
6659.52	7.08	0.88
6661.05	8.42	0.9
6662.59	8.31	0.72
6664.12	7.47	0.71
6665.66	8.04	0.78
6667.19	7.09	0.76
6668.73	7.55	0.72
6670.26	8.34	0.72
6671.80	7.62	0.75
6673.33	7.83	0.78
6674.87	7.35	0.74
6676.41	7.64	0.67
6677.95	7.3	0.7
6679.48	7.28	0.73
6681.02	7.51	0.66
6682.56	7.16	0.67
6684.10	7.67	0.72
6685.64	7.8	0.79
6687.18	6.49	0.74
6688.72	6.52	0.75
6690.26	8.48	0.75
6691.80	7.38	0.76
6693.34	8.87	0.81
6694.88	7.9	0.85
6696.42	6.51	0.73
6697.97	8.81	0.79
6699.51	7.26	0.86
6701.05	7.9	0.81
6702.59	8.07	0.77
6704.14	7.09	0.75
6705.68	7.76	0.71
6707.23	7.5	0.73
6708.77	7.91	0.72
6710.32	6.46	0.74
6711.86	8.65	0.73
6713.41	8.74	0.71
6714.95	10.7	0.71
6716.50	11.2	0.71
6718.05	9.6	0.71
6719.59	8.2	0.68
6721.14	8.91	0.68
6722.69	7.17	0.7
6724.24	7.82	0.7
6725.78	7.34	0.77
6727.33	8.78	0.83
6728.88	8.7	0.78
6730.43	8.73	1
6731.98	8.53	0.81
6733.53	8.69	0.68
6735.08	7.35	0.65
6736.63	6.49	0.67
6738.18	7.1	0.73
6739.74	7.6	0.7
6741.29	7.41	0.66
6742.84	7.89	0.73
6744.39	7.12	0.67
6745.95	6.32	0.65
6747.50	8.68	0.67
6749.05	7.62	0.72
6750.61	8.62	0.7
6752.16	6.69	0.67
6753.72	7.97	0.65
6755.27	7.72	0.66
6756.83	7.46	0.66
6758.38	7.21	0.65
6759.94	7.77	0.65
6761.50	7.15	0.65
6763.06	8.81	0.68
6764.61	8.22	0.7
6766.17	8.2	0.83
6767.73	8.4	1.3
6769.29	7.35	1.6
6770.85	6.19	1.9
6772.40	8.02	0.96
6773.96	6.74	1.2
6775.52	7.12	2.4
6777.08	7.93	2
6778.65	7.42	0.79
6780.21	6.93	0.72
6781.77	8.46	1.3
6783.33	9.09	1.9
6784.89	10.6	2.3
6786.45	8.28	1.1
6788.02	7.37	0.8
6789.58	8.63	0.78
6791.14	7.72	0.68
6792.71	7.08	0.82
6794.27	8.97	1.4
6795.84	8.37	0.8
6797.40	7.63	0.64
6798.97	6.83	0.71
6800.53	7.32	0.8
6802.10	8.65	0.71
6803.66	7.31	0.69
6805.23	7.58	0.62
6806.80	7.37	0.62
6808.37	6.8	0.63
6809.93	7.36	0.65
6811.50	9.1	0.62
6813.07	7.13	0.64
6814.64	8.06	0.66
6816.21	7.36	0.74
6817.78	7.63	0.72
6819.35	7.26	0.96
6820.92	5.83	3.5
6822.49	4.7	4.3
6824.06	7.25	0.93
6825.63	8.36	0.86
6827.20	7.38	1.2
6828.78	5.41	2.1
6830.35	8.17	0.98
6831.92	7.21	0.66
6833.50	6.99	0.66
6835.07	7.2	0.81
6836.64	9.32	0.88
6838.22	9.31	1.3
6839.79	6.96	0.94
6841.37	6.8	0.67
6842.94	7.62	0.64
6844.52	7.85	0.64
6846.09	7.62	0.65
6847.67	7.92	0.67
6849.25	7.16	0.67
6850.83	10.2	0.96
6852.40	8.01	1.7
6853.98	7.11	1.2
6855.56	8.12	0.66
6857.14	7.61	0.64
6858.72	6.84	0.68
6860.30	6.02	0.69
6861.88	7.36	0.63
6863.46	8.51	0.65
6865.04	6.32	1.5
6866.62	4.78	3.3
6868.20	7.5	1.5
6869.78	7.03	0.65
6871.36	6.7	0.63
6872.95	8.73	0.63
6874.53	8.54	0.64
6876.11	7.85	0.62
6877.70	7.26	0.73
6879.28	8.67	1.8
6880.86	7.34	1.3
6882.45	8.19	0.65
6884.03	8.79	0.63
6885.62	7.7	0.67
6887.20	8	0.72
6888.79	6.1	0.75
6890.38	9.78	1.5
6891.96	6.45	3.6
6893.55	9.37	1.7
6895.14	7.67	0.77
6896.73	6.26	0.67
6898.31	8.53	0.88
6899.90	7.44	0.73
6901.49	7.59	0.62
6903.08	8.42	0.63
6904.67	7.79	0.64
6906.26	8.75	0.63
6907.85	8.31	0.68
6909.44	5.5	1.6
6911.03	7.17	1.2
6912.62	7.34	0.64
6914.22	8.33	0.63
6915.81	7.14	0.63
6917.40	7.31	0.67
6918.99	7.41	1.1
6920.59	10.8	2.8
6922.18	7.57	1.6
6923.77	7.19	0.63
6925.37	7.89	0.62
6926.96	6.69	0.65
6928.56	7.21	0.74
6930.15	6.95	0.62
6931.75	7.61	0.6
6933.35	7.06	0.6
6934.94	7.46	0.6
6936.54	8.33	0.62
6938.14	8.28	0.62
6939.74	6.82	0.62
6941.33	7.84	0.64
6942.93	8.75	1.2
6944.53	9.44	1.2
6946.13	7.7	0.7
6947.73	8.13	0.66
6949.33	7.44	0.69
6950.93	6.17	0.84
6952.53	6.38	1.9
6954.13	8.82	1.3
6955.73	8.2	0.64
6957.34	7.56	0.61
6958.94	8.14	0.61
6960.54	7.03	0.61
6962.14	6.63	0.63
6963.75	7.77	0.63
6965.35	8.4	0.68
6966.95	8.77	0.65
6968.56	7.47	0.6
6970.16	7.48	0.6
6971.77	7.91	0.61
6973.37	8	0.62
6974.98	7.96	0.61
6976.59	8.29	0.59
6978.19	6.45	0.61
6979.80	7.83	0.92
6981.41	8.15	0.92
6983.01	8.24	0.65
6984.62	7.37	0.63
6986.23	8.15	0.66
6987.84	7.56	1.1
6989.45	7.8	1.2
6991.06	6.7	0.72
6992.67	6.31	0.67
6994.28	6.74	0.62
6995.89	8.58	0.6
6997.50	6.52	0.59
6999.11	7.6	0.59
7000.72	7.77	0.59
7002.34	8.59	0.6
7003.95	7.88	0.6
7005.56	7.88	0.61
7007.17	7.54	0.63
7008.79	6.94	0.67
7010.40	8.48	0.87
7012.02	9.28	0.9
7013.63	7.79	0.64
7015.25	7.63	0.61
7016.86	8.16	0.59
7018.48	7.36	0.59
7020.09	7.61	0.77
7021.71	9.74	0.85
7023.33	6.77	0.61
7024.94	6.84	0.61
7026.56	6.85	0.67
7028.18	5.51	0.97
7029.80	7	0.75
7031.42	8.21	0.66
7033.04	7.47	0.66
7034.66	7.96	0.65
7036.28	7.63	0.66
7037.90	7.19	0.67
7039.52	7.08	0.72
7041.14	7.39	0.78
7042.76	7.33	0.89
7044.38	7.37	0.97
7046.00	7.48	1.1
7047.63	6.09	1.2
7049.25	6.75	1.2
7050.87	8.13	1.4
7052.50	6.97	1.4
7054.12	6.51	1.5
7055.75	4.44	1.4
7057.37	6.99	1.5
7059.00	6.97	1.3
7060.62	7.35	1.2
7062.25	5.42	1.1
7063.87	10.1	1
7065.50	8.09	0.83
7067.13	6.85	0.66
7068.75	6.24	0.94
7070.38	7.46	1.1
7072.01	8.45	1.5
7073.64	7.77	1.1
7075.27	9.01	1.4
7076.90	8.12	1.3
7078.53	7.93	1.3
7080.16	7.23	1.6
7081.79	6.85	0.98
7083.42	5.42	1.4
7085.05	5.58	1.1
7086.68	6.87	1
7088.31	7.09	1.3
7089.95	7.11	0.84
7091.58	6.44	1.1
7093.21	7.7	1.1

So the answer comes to 7.84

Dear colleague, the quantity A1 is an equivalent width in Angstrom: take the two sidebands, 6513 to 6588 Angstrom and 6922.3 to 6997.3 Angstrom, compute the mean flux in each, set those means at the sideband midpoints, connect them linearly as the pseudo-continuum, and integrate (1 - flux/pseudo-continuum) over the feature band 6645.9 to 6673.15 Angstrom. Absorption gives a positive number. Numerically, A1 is 2.81 Angstrom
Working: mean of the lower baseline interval 9.18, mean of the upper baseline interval 7.63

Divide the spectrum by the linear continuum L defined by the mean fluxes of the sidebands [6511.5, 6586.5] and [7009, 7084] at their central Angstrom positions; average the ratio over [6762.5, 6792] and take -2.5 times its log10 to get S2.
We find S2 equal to 0.05 mag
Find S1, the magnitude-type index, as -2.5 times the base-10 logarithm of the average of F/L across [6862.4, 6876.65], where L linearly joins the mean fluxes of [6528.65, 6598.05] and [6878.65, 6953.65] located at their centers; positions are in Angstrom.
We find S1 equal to 0.08 mag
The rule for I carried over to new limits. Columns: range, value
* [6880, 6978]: 7.74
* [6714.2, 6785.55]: 7.99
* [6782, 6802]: 8.18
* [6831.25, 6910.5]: 7.66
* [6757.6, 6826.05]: 7.67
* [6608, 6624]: 7.61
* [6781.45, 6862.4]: 7.65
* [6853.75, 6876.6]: 7.26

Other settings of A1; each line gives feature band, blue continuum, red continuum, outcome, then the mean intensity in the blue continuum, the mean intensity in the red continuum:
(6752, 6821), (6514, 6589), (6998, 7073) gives 4.8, 9.18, 7.41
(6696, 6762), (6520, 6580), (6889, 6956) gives 4.0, 9.14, 7.73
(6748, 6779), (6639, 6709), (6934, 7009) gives 0.2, 7.71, 7.7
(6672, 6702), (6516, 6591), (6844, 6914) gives 3.4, 9.17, 7.65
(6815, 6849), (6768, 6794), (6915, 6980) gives 2.0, 7.84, 7.71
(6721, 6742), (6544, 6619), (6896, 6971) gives 1.4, 8.95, 7.69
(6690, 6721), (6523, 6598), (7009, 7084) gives 1.2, 9.11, 7.38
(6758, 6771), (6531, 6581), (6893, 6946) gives 1.0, 9.29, 7.76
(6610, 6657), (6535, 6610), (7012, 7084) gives 5.1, 8.96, 7.34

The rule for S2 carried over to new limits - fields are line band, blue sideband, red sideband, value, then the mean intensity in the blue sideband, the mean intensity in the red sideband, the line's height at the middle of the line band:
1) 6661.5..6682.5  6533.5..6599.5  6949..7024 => 0.16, 9.21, 7.7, 8.83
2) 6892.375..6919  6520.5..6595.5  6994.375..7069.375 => 0.03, 9.13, 7.39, 7.86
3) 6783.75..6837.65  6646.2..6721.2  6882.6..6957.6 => 0.03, 7.91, 7.74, 7.82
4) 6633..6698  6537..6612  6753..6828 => 0.09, 8.92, 7.67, 8.39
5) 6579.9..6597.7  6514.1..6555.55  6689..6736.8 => -0.09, 8.13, 8.18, 8.14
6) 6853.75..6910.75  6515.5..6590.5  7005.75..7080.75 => 0.06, 9.18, 7.43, 8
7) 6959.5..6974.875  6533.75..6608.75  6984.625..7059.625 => -0.02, 9.02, 7.38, 7.58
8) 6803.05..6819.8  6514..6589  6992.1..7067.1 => 0.09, 9.18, 7.39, 8.21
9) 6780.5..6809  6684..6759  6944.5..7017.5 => -0.02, 7.91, 7.71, 7.85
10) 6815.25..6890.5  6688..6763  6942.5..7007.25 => 0.05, 7.93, 7.71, 7.82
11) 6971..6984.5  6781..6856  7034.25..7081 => -0.05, 7.72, 7.32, 7.45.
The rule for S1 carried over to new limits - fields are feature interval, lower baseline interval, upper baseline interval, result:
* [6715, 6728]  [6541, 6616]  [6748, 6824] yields -0.09 mag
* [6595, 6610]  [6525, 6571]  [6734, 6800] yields 0.19 mag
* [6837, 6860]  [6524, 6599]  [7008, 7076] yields 0.04 mag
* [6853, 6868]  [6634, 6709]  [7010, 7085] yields 0.08 mag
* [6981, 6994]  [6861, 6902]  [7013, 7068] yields -0.01 mag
